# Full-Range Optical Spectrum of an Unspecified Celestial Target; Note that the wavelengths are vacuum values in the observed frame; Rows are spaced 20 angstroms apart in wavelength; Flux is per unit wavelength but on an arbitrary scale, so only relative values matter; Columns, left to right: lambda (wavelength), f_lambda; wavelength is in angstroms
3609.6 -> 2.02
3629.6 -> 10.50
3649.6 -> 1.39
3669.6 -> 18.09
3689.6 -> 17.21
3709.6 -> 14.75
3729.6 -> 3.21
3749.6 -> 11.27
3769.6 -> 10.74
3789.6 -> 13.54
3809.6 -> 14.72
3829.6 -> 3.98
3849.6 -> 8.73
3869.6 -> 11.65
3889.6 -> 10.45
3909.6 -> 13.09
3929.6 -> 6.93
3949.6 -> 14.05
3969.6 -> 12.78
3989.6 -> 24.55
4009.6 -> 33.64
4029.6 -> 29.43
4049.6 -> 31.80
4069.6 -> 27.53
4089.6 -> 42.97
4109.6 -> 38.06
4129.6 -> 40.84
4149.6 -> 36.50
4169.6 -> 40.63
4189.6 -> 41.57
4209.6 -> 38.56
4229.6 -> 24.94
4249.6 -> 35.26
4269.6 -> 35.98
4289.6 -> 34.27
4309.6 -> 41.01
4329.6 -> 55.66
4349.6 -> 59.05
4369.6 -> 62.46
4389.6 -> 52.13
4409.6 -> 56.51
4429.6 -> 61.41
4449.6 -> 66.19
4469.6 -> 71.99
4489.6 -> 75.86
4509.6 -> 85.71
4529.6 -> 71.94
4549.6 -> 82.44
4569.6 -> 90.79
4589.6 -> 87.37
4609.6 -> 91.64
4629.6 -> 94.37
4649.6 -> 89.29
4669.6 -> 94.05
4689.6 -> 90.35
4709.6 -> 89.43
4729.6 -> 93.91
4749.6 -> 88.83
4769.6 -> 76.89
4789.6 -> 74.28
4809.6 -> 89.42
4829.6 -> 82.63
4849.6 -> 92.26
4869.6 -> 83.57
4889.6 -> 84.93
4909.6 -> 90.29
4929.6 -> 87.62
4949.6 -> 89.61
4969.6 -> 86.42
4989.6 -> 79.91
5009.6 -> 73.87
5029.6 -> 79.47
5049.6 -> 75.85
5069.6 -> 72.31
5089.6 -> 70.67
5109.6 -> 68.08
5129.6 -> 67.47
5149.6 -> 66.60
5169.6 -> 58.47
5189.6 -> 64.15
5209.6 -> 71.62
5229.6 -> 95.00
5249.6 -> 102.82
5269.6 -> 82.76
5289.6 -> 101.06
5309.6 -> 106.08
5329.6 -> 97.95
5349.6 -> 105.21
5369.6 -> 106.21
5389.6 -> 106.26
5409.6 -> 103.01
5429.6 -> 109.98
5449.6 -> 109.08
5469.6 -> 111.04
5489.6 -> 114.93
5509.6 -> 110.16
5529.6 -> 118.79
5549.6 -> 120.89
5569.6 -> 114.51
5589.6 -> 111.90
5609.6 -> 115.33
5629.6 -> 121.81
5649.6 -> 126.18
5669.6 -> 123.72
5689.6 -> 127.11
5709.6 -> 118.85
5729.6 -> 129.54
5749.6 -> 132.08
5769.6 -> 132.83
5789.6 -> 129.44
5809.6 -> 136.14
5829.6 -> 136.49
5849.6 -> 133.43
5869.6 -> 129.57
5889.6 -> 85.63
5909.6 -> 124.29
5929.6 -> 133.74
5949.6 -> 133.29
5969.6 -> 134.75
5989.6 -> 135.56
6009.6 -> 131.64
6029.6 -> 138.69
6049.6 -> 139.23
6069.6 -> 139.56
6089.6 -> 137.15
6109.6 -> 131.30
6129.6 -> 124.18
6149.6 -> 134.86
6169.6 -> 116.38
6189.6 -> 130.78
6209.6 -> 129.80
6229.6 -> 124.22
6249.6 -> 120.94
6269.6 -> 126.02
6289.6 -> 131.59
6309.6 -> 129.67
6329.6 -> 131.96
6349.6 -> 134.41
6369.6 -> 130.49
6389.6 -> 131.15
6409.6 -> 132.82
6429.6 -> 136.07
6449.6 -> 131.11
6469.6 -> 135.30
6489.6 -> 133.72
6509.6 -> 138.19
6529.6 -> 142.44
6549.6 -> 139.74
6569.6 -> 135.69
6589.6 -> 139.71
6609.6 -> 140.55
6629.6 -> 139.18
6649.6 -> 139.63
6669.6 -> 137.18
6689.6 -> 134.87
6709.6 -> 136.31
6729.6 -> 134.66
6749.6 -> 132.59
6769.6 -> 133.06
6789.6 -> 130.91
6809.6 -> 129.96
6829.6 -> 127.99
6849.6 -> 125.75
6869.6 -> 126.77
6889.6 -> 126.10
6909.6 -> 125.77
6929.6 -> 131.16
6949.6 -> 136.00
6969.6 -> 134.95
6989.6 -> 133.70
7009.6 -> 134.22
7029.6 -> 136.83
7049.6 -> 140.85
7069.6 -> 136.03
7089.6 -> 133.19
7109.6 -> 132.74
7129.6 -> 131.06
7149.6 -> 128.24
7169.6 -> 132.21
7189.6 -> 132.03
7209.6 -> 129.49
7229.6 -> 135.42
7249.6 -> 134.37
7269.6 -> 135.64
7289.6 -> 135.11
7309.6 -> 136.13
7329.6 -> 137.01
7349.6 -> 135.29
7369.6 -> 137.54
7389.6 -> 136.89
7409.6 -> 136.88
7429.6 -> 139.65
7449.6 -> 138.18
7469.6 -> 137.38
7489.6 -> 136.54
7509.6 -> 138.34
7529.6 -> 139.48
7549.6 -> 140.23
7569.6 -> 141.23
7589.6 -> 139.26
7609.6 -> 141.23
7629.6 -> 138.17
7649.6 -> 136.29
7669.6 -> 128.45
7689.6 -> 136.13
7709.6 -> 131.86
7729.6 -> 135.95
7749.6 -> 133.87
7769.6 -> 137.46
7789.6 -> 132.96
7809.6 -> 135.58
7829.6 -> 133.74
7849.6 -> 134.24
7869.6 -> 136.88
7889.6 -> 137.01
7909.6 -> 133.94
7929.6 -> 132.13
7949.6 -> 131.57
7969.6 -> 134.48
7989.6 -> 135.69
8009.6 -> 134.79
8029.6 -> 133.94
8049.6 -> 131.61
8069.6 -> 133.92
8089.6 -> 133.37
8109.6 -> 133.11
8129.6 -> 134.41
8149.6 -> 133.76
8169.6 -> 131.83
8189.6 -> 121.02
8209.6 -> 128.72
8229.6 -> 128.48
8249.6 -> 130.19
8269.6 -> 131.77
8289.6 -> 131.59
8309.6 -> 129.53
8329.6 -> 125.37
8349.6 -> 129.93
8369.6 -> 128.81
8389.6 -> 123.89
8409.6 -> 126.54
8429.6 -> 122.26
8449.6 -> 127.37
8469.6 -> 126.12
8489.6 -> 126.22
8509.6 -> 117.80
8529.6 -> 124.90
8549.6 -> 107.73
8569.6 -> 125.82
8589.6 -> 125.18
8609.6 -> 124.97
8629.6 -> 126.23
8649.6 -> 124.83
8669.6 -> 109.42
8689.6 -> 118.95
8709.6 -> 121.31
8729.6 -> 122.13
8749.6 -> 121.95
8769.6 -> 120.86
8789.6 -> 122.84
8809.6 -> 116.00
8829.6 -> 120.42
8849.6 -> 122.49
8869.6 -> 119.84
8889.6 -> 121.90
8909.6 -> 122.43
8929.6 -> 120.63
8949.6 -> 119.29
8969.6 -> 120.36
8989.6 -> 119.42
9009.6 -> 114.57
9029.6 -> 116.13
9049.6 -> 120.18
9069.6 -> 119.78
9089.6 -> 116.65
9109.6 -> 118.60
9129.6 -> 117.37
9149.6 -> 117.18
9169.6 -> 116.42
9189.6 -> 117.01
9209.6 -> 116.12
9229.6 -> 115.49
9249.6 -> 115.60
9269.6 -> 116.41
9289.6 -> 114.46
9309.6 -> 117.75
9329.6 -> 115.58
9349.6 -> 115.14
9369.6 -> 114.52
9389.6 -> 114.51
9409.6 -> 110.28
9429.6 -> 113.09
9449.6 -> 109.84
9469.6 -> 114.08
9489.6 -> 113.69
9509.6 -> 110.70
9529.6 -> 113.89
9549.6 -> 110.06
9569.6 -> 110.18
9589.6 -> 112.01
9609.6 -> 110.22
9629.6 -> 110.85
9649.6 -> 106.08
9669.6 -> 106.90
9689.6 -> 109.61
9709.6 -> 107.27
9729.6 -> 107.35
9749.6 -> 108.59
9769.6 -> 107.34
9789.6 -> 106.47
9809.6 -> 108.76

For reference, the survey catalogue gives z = 0.000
